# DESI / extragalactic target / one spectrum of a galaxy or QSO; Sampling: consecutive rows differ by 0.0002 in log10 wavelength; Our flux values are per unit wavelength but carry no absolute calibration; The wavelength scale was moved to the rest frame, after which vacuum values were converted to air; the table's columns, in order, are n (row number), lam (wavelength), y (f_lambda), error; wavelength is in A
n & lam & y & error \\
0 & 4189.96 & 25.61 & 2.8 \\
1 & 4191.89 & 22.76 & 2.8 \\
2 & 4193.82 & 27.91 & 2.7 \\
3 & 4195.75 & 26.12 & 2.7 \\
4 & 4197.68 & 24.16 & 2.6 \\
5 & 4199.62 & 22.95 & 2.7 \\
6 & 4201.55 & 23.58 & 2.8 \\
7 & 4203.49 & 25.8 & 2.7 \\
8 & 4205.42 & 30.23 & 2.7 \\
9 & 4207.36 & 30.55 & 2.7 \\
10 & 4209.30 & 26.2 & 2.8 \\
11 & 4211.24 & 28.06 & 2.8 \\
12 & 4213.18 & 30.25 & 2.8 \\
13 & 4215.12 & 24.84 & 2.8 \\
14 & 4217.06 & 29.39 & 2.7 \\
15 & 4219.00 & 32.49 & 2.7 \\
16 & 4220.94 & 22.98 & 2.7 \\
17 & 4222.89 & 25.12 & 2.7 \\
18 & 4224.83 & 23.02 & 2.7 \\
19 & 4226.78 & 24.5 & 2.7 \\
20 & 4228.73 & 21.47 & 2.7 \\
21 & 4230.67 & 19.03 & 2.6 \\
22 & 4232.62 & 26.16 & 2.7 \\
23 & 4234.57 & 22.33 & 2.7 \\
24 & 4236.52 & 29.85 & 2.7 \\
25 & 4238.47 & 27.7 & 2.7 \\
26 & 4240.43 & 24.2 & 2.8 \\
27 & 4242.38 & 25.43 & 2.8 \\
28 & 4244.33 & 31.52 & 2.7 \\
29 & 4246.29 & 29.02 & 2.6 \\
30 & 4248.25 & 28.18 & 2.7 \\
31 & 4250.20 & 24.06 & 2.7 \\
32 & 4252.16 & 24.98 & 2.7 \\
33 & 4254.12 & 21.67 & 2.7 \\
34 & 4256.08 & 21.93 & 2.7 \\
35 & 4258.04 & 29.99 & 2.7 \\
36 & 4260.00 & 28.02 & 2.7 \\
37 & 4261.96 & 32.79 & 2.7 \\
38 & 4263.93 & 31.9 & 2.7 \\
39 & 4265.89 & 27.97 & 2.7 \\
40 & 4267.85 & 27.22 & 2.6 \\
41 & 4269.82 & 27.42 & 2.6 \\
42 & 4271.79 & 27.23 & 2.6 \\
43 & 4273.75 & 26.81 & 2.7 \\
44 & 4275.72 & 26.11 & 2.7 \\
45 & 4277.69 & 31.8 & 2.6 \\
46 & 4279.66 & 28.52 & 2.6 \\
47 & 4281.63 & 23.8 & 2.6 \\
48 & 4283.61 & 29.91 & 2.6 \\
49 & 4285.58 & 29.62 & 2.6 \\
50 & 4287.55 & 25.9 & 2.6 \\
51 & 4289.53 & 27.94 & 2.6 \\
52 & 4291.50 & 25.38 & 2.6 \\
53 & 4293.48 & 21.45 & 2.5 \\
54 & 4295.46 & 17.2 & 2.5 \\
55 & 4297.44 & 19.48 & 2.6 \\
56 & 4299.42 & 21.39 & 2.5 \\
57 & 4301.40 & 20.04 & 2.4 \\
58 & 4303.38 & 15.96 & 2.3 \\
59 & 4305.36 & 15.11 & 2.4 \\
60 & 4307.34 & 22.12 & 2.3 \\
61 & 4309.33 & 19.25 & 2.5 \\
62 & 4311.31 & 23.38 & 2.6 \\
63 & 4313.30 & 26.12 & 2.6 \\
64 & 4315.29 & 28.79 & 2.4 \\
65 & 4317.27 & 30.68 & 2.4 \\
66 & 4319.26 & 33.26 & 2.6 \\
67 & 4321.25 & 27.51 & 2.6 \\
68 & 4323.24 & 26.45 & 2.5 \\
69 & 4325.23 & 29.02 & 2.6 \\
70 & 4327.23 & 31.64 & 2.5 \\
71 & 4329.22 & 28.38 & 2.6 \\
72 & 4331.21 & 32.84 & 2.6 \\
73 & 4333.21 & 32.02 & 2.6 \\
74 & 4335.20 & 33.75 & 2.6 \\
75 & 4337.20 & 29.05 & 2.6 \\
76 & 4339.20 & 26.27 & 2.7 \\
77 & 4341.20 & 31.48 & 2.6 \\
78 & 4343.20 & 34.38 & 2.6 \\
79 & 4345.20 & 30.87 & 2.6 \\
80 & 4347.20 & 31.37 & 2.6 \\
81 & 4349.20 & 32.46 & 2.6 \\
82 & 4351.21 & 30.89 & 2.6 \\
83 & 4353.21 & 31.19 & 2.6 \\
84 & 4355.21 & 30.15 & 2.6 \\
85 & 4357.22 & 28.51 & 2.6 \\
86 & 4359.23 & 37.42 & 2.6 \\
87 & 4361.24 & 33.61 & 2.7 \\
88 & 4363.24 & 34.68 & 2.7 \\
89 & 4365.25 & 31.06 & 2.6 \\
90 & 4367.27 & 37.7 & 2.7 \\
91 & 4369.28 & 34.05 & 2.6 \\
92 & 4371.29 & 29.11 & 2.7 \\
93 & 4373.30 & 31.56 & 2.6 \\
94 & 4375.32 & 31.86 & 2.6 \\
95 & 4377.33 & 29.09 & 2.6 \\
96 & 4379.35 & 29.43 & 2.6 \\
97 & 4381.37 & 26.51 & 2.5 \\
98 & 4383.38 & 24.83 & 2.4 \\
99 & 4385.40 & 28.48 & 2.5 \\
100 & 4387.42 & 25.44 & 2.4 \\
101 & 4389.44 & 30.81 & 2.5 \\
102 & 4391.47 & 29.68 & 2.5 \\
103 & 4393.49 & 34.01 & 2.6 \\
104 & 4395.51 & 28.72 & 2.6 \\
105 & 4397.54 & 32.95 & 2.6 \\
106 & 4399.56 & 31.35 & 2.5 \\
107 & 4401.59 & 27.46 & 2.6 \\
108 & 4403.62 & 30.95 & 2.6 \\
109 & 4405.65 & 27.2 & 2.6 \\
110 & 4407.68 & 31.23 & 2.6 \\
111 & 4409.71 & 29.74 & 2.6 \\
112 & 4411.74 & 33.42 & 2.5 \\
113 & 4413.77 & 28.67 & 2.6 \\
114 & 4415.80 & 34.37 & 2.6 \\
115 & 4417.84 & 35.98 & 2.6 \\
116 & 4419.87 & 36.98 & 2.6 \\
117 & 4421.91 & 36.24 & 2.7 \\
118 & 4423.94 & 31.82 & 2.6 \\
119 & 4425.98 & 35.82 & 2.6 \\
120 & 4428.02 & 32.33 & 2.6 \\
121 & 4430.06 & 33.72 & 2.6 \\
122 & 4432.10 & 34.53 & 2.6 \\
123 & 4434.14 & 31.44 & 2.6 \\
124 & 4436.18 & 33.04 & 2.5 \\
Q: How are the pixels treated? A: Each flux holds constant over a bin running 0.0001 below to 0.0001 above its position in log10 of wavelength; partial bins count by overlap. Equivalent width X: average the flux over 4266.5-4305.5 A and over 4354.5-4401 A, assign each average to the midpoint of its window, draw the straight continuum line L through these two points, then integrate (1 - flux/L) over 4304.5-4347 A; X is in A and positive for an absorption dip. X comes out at -1.4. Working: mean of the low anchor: 24.6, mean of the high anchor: 30.9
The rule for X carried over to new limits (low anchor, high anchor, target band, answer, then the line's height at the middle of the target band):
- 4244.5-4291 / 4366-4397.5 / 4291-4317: 6.42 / 28.4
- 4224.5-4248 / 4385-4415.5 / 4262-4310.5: 3.86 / 26.9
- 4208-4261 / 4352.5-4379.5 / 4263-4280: -0.33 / 27.8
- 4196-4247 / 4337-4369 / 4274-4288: 0.42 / 28.8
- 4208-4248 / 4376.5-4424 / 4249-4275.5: 0.06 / 27.1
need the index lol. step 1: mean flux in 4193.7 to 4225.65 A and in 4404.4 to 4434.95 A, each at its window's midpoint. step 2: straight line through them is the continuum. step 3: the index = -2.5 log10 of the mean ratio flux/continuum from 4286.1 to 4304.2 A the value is 0.31 mag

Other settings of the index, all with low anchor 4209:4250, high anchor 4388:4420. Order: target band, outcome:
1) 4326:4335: -0.08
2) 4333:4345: -0.06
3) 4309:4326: 0.05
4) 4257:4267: -0.11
